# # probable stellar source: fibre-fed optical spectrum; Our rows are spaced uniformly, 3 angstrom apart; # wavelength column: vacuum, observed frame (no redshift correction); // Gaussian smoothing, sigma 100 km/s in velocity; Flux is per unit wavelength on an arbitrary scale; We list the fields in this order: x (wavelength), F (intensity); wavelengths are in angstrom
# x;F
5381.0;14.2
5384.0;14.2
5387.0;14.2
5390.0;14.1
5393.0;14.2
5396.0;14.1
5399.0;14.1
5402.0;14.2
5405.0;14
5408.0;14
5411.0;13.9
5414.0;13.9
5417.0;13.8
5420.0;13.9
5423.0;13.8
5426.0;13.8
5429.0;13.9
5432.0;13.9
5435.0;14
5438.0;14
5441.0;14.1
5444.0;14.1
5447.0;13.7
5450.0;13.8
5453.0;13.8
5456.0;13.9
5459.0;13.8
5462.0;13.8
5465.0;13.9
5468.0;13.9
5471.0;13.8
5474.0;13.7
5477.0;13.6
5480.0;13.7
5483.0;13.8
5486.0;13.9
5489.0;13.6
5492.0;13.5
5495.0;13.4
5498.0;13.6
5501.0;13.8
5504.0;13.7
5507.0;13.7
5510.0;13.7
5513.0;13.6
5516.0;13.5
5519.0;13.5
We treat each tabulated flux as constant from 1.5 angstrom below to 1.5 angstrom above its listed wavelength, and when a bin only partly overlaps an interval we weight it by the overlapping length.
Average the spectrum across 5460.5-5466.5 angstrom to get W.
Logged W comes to 13.9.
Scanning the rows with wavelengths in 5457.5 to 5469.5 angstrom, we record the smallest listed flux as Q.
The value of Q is 13.8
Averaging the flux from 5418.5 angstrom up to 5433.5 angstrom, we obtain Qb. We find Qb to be 13.9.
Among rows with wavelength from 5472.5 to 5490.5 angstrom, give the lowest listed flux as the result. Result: 13.6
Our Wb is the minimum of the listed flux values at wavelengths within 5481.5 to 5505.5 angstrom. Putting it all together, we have 13.4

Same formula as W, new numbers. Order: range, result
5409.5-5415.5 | 13.9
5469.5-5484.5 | 13.7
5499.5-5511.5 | 13.7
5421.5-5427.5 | 13.8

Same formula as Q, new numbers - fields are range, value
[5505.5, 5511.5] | 13.7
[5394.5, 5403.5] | 14.1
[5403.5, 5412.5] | 13.9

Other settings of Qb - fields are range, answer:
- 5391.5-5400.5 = 14.1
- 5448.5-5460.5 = 13.8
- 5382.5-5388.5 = 14.2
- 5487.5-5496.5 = 13.5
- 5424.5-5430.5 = 13.9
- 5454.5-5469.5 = 13.9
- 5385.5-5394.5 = 14.2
